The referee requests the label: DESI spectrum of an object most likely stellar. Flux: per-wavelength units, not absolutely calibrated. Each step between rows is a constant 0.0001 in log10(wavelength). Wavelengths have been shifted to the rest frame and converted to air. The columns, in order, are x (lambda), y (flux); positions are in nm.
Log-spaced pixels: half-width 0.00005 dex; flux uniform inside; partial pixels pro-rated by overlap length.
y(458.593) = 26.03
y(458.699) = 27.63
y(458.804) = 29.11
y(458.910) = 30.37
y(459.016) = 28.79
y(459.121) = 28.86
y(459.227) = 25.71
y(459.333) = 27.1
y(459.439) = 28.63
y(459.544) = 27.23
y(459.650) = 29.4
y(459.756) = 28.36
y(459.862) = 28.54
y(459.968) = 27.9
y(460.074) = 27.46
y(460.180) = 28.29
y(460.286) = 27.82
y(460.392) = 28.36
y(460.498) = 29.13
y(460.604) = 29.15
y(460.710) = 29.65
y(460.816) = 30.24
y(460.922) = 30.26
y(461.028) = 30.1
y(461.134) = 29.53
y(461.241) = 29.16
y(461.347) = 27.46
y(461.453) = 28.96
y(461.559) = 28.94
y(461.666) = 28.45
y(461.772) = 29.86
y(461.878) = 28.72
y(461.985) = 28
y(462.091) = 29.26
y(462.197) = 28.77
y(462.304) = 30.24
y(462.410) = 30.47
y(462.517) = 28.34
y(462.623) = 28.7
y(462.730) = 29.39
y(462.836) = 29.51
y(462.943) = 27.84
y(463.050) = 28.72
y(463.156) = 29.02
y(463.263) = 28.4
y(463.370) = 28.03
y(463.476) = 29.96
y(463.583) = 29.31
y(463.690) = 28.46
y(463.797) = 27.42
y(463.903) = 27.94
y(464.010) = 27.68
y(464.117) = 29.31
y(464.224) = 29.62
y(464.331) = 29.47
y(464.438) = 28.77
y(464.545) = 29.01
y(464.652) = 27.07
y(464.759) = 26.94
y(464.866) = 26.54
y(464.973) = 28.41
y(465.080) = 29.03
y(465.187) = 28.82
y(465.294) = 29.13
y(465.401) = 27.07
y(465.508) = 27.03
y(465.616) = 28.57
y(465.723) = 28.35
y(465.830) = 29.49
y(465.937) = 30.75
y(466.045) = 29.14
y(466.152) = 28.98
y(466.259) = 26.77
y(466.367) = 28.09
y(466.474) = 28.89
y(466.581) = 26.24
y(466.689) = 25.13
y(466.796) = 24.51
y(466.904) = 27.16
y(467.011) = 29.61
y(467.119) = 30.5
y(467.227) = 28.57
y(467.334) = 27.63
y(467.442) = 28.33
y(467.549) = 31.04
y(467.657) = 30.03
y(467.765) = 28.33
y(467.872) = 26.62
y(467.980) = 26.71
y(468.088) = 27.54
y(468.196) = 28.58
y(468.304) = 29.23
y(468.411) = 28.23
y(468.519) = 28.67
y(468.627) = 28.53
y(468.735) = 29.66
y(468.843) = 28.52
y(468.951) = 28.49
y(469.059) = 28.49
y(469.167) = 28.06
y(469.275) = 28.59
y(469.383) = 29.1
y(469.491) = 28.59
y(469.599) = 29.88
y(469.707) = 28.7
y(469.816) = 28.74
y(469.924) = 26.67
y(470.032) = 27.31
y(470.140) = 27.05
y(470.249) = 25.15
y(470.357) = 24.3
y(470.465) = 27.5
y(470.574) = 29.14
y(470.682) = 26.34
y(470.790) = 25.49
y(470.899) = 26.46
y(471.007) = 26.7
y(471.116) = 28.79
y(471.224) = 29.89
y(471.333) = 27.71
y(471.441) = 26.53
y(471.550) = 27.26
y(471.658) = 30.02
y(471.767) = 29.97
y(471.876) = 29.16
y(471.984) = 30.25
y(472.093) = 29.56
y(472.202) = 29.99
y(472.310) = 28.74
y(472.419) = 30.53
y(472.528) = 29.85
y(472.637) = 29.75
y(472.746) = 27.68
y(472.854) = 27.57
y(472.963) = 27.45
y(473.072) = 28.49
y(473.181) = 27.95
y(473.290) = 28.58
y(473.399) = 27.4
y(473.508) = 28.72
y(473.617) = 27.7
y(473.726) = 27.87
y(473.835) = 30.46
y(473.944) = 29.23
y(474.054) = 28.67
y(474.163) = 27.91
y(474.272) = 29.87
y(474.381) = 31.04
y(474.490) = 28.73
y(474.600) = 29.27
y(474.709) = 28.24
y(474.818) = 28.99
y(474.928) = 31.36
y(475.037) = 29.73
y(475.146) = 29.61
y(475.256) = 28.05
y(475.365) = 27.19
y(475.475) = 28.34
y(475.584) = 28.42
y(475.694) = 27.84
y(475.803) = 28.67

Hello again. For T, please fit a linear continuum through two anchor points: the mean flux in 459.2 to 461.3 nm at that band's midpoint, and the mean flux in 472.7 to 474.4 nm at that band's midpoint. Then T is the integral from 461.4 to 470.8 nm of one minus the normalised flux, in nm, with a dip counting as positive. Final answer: 0.08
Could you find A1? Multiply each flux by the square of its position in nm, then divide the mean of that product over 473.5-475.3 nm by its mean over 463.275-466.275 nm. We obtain 1.1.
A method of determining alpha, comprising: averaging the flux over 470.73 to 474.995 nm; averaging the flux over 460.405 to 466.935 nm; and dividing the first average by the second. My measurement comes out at 1.0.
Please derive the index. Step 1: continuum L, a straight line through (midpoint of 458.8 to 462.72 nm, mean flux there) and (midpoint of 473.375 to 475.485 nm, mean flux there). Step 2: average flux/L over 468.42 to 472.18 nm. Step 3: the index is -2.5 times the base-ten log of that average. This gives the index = 0.03 mag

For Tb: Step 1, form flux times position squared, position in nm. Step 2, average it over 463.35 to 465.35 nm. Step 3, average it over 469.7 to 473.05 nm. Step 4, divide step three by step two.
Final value 1.02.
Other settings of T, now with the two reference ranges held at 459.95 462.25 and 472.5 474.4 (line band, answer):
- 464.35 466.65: 0.05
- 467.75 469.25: 0.02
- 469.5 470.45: 0.05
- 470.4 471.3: 0.04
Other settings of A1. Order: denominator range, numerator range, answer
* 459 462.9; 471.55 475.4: 1.06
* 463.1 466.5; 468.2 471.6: 1.00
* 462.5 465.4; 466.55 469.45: 1.01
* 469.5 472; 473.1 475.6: 1.05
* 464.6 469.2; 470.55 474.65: 1.04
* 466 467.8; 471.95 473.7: 1.05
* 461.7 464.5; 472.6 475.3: 1.04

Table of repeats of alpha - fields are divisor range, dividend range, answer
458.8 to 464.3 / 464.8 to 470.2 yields 0.98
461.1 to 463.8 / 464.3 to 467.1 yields 0.97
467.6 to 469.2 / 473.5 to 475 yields 1.03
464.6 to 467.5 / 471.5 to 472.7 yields 1.05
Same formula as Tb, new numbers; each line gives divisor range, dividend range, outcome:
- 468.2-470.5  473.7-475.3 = 1.07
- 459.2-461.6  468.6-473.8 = 1.03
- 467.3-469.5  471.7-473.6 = 1.03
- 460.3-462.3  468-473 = 1.01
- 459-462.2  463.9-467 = 1.00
